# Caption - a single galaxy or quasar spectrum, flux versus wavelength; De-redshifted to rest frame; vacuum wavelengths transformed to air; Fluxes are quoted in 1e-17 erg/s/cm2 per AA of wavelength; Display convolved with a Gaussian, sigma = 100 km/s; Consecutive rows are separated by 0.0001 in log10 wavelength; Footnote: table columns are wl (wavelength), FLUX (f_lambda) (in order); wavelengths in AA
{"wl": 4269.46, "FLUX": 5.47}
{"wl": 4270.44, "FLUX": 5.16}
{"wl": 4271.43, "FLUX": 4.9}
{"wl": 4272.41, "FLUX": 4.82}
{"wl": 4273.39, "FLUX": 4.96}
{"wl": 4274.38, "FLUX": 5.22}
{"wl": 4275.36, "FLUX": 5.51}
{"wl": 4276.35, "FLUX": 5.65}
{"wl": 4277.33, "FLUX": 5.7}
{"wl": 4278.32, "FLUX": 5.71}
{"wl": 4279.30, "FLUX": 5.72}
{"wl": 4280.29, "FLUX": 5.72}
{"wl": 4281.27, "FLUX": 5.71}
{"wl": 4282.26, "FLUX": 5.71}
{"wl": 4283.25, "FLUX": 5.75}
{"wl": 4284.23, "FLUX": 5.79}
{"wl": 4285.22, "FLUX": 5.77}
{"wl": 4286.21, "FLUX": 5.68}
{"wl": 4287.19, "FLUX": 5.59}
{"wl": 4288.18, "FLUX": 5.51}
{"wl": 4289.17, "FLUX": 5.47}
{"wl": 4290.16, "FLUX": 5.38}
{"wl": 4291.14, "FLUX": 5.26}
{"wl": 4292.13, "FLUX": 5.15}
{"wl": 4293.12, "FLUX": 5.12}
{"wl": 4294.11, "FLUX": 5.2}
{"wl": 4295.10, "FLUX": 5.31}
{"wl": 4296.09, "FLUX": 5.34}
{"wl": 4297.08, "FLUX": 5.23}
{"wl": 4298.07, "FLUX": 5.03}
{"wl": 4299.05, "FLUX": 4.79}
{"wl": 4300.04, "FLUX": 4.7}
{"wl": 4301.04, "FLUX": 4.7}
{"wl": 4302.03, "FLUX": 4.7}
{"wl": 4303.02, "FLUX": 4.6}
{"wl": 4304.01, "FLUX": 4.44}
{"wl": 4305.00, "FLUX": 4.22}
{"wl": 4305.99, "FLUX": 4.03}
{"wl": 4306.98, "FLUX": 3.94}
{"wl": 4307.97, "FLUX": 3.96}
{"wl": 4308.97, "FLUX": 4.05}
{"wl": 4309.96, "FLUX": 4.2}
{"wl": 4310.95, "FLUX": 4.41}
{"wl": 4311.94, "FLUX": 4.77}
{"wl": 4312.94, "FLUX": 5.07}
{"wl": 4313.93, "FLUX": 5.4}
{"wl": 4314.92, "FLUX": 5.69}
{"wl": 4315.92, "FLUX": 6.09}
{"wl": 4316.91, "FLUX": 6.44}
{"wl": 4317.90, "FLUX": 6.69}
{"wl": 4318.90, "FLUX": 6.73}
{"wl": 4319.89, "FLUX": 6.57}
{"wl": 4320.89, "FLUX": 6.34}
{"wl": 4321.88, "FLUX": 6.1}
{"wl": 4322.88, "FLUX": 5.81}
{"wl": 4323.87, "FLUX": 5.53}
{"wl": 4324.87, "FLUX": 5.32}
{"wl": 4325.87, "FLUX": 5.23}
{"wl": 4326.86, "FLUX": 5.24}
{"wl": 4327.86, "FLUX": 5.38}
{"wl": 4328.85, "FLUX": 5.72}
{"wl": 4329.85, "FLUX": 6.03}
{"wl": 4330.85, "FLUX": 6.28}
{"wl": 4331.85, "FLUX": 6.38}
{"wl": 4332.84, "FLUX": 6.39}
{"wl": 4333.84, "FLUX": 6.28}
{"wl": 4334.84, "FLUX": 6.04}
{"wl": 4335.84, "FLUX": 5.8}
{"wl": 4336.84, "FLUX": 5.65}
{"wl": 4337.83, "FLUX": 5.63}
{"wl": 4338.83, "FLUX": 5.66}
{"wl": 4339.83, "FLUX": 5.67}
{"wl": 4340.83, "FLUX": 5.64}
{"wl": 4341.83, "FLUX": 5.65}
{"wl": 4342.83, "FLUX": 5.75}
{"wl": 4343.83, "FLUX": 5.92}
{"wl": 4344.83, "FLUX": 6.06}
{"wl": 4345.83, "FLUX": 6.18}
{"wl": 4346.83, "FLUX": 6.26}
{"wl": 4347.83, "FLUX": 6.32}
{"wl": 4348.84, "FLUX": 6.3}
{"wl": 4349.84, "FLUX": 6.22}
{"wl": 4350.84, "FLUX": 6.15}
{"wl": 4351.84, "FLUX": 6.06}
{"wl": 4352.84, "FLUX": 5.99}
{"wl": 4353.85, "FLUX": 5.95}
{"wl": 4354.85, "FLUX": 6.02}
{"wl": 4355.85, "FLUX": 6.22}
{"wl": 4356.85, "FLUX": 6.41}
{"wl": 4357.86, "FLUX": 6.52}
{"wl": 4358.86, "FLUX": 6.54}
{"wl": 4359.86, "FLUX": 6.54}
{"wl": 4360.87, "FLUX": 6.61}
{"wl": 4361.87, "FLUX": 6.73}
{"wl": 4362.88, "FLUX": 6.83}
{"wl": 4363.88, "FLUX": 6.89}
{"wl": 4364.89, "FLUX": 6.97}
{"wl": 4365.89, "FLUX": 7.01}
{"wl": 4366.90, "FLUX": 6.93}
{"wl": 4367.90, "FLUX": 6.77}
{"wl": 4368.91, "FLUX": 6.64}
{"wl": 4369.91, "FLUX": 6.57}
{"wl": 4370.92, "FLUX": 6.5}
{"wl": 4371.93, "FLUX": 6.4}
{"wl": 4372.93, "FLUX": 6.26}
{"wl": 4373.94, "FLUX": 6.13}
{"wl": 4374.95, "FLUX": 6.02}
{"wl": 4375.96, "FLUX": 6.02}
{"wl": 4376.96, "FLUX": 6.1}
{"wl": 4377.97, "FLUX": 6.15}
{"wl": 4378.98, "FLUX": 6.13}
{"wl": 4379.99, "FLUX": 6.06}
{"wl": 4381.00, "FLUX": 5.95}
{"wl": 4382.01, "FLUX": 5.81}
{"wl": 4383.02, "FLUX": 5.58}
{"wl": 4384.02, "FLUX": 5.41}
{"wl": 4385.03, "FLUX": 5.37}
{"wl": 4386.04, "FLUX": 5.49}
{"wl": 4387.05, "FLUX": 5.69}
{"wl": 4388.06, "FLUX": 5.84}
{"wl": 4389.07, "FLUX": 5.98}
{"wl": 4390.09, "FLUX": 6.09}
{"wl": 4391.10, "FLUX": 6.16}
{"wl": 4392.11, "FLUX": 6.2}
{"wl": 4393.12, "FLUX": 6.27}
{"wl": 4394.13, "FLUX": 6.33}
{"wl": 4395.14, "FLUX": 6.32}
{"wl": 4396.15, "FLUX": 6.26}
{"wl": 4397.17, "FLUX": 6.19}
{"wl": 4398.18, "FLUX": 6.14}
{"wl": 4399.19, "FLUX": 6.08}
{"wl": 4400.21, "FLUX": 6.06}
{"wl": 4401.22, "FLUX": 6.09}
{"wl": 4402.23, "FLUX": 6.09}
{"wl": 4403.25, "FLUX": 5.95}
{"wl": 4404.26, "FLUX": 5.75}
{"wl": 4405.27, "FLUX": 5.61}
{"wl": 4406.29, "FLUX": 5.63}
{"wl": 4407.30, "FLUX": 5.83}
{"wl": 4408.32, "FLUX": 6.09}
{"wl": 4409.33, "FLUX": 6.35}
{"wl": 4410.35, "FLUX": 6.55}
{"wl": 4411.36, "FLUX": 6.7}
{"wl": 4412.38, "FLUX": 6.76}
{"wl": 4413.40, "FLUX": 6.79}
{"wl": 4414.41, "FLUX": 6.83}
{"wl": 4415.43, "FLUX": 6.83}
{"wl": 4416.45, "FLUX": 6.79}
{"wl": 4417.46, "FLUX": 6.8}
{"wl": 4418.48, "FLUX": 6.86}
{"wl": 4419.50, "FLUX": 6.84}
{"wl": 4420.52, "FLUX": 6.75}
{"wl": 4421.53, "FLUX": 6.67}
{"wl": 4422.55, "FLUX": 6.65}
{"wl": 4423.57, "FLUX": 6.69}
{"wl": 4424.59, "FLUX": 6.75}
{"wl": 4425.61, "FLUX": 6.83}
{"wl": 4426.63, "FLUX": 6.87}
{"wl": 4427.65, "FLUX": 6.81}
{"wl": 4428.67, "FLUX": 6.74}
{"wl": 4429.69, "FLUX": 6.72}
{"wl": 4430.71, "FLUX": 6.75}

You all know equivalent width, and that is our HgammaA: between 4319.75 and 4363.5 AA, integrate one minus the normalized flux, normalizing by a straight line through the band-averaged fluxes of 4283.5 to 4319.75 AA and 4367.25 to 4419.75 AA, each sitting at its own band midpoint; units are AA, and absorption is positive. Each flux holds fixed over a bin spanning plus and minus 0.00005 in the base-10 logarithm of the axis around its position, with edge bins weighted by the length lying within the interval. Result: -3.4 AA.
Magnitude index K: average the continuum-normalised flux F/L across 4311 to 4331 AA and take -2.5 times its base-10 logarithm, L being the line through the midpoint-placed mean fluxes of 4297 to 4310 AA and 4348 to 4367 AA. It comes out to -0.14 mag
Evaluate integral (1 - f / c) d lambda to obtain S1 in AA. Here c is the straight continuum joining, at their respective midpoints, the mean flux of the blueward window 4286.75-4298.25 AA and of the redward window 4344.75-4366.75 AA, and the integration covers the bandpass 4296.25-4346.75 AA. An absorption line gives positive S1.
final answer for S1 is 3.24 AA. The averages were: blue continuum 5.3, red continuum 6.41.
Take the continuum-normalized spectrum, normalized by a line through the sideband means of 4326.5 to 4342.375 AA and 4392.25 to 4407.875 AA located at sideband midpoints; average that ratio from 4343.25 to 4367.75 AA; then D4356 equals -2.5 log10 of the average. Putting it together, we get -0.09 mag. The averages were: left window 5.84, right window 6.04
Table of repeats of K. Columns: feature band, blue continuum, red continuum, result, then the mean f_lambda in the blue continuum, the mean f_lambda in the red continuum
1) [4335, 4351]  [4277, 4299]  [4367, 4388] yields -0.02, 5.48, 6.07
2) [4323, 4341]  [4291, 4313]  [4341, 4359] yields -0.04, 4.69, 6.12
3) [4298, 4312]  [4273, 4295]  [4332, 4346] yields 0.27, 5.51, 5.89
